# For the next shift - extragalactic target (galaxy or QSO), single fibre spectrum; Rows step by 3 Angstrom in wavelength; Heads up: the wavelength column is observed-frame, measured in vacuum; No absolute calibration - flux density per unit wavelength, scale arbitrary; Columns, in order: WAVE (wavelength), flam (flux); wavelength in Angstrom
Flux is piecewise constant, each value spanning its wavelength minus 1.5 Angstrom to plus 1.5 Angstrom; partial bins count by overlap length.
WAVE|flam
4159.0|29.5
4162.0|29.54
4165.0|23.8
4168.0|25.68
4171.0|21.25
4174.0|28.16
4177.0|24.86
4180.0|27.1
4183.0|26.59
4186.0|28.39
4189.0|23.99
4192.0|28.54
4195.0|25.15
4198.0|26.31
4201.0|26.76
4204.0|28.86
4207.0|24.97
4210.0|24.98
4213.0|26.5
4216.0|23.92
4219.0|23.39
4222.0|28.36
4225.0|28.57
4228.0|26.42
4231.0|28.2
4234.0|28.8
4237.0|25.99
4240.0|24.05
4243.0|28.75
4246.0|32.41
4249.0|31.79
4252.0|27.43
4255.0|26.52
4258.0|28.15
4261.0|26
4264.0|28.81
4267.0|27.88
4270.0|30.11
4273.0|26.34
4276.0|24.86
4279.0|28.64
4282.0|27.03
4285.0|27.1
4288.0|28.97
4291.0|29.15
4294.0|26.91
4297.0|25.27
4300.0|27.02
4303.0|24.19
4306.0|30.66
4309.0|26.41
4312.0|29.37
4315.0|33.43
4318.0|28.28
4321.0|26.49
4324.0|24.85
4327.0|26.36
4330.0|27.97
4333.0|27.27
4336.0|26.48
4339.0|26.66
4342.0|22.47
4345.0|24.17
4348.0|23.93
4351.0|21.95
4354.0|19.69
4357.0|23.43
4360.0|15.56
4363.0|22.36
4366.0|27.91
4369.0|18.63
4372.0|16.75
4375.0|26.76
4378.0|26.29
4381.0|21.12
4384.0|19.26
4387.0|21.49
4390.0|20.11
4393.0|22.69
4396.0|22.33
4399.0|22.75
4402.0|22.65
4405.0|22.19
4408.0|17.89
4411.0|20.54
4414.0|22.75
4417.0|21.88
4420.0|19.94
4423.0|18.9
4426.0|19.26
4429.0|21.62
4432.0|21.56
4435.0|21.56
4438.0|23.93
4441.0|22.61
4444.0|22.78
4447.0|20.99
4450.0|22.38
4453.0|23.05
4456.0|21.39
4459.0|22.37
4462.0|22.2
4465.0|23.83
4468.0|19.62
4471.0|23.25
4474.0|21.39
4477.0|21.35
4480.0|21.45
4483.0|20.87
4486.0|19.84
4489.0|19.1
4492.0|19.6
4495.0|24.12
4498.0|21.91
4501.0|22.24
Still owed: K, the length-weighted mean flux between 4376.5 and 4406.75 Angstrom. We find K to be 22.1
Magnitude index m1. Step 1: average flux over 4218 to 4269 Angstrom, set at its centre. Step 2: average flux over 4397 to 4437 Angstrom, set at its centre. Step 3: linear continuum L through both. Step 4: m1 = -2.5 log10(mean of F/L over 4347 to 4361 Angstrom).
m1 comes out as 0.124 mag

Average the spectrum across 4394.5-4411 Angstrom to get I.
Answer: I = 21.5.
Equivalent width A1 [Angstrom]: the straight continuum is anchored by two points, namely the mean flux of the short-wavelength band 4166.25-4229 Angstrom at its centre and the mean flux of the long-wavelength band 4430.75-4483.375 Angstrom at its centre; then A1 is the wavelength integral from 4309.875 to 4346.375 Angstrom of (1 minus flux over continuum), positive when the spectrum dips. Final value -4.4 Angstrom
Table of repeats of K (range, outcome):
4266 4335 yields 27.6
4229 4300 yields 27.8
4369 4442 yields 21.5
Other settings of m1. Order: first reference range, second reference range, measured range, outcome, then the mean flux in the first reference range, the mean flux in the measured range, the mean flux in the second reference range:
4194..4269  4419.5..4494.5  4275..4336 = -0.09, 27.2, 27.5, 21.4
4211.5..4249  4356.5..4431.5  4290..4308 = -0.10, 27.3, 27.1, 21.4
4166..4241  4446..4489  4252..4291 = -0.11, 26.2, 27.6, 21.6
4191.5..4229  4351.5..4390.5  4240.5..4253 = -0.18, 26.3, 29.7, 21.5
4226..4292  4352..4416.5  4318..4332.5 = -0.09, 27.9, 26.7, 21.6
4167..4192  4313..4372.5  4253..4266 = -0.09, 25.9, 27.4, 24.4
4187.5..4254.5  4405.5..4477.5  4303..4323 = -0.16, 27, 28.6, 21.6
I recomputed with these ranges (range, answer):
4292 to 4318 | 28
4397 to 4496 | 21.5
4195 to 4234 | 26.5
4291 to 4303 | 26.5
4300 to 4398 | 24.3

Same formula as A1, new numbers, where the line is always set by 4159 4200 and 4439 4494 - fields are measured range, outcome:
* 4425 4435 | 0.54 Angstrom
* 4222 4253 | -3.63 Angstrom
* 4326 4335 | -1.29 Angstrom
